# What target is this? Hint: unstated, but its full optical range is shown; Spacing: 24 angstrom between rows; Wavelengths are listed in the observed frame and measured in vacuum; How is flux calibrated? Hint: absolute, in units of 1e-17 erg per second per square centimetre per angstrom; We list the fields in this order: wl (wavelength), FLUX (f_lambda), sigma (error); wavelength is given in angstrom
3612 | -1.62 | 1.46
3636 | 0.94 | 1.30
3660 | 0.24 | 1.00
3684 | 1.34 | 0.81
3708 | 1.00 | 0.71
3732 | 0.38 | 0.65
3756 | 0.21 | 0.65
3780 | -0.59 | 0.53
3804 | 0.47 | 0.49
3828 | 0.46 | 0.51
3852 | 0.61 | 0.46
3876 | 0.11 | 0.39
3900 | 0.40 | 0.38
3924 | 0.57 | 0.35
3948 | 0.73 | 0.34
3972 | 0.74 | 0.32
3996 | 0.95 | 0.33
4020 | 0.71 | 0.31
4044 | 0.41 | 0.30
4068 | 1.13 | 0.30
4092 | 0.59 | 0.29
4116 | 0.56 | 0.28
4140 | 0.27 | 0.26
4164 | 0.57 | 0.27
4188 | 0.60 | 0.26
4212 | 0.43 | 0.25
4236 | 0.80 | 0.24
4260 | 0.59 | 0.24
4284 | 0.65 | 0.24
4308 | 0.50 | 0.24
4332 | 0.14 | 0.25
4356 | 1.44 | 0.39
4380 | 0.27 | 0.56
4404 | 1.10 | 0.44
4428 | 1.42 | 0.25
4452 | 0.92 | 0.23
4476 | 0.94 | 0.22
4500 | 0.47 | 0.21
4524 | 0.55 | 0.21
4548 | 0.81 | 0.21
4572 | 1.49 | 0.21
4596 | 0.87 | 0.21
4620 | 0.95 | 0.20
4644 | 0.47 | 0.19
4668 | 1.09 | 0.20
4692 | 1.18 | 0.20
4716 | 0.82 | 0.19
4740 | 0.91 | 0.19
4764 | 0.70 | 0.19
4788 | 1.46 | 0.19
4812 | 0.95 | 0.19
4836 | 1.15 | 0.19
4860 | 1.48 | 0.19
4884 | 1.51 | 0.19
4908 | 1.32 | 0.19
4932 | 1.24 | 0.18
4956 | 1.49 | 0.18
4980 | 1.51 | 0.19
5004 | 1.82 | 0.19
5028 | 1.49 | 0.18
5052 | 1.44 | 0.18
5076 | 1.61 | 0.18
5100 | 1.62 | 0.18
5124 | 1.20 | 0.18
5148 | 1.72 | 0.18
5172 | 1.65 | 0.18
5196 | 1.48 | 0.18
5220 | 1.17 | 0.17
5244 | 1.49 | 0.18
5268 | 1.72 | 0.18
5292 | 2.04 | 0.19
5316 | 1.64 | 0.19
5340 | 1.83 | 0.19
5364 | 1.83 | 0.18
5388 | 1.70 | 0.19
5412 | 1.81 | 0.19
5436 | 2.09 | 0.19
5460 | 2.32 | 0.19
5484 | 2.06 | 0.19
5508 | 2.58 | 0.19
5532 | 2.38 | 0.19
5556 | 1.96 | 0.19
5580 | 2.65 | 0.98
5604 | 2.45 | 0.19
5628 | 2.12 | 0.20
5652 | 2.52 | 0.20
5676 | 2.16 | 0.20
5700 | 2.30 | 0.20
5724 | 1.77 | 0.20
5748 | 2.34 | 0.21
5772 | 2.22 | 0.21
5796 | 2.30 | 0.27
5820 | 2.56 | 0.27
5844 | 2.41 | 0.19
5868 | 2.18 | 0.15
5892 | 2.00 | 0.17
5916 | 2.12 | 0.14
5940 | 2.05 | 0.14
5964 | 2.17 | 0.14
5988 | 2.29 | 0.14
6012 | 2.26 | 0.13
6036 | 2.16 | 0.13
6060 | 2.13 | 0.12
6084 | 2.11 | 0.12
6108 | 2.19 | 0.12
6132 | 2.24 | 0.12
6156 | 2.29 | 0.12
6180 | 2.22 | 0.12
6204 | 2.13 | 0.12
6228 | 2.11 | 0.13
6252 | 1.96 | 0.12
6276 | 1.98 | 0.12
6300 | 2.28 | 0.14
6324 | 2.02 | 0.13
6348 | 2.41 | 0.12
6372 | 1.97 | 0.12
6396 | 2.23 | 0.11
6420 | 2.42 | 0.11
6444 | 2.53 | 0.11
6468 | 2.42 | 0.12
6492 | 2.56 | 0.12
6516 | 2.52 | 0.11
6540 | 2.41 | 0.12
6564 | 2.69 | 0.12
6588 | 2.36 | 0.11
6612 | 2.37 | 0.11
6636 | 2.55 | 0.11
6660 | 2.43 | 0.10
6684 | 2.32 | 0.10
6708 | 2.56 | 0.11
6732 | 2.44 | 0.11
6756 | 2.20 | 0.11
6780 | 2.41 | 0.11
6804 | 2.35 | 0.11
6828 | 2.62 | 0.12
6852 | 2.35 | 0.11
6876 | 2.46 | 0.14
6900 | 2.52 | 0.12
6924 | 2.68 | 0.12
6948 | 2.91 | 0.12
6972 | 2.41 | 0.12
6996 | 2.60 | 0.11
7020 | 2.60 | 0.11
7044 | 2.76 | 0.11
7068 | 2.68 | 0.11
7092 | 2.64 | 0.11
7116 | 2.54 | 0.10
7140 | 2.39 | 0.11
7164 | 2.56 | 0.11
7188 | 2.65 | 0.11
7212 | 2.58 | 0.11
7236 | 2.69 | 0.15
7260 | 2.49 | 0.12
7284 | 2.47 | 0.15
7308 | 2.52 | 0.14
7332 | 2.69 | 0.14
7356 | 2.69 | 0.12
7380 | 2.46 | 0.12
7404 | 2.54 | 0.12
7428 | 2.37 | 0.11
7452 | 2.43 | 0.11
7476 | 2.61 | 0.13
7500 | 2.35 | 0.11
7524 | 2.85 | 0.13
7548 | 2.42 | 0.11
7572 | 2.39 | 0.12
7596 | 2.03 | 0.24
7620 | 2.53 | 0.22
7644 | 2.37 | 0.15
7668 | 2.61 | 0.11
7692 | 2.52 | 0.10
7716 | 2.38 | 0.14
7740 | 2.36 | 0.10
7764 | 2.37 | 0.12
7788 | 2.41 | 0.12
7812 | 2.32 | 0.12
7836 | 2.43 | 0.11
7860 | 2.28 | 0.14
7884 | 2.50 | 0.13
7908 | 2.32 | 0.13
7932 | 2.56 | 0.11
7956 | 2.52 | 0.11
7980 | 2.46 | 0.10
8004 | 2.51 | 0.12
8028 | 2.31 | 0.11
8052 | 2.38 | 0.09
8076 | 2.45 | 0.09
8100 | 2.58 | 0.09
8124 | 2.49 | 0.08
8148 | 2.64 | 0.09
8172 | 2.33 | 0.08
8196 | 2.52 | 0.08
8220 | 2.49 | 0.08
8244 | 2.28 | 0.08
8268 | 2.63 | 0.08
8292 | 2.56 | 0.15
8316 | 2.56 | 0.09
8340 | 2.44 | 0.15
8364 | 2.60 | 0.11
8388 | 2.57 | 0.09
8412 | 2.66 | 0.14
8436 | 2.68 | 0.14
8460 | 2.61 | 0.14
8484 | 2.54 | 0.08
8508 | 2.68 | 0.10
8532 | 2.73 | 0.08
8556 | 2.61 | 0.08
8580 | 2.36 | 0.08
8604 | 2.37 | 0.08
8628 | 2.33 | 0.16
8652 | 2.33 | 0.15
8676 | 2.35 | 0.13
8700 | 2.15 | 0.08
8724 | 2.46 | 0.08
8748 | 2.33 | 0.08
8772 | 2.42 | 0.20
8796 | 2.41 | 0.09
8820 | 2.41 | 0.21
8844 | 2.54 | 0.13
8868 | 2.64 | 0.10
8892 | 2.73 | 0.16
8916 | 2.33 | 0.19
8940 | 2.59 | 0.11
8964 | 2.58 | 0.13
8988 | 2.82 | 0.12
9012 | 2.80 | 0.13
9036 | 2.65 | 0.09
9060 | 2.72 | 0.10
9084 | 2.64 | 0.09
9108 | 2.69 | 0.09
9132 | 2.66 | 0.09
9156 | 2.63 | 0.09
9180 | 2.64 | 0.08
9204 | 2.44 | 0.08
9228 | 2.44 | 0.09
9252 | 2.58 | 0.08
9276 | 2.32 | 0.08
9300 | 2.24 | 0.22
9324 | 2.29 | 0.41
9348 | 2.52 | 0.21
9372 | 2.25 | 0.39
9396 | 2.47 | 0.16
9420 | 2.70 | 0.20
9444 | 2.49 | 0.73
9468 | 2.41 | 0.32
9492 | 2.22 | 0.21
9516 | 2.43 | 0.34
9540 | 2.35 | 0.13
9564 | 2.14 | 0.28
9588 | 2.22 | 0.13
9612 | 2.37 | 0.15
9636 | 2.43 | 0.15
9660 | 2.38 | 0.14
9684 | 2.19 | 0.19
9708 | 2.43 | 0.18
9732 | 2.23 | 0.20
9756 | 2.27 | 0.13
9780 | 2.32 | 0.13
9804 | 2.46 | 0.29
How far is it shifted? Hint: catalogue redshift 0.210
